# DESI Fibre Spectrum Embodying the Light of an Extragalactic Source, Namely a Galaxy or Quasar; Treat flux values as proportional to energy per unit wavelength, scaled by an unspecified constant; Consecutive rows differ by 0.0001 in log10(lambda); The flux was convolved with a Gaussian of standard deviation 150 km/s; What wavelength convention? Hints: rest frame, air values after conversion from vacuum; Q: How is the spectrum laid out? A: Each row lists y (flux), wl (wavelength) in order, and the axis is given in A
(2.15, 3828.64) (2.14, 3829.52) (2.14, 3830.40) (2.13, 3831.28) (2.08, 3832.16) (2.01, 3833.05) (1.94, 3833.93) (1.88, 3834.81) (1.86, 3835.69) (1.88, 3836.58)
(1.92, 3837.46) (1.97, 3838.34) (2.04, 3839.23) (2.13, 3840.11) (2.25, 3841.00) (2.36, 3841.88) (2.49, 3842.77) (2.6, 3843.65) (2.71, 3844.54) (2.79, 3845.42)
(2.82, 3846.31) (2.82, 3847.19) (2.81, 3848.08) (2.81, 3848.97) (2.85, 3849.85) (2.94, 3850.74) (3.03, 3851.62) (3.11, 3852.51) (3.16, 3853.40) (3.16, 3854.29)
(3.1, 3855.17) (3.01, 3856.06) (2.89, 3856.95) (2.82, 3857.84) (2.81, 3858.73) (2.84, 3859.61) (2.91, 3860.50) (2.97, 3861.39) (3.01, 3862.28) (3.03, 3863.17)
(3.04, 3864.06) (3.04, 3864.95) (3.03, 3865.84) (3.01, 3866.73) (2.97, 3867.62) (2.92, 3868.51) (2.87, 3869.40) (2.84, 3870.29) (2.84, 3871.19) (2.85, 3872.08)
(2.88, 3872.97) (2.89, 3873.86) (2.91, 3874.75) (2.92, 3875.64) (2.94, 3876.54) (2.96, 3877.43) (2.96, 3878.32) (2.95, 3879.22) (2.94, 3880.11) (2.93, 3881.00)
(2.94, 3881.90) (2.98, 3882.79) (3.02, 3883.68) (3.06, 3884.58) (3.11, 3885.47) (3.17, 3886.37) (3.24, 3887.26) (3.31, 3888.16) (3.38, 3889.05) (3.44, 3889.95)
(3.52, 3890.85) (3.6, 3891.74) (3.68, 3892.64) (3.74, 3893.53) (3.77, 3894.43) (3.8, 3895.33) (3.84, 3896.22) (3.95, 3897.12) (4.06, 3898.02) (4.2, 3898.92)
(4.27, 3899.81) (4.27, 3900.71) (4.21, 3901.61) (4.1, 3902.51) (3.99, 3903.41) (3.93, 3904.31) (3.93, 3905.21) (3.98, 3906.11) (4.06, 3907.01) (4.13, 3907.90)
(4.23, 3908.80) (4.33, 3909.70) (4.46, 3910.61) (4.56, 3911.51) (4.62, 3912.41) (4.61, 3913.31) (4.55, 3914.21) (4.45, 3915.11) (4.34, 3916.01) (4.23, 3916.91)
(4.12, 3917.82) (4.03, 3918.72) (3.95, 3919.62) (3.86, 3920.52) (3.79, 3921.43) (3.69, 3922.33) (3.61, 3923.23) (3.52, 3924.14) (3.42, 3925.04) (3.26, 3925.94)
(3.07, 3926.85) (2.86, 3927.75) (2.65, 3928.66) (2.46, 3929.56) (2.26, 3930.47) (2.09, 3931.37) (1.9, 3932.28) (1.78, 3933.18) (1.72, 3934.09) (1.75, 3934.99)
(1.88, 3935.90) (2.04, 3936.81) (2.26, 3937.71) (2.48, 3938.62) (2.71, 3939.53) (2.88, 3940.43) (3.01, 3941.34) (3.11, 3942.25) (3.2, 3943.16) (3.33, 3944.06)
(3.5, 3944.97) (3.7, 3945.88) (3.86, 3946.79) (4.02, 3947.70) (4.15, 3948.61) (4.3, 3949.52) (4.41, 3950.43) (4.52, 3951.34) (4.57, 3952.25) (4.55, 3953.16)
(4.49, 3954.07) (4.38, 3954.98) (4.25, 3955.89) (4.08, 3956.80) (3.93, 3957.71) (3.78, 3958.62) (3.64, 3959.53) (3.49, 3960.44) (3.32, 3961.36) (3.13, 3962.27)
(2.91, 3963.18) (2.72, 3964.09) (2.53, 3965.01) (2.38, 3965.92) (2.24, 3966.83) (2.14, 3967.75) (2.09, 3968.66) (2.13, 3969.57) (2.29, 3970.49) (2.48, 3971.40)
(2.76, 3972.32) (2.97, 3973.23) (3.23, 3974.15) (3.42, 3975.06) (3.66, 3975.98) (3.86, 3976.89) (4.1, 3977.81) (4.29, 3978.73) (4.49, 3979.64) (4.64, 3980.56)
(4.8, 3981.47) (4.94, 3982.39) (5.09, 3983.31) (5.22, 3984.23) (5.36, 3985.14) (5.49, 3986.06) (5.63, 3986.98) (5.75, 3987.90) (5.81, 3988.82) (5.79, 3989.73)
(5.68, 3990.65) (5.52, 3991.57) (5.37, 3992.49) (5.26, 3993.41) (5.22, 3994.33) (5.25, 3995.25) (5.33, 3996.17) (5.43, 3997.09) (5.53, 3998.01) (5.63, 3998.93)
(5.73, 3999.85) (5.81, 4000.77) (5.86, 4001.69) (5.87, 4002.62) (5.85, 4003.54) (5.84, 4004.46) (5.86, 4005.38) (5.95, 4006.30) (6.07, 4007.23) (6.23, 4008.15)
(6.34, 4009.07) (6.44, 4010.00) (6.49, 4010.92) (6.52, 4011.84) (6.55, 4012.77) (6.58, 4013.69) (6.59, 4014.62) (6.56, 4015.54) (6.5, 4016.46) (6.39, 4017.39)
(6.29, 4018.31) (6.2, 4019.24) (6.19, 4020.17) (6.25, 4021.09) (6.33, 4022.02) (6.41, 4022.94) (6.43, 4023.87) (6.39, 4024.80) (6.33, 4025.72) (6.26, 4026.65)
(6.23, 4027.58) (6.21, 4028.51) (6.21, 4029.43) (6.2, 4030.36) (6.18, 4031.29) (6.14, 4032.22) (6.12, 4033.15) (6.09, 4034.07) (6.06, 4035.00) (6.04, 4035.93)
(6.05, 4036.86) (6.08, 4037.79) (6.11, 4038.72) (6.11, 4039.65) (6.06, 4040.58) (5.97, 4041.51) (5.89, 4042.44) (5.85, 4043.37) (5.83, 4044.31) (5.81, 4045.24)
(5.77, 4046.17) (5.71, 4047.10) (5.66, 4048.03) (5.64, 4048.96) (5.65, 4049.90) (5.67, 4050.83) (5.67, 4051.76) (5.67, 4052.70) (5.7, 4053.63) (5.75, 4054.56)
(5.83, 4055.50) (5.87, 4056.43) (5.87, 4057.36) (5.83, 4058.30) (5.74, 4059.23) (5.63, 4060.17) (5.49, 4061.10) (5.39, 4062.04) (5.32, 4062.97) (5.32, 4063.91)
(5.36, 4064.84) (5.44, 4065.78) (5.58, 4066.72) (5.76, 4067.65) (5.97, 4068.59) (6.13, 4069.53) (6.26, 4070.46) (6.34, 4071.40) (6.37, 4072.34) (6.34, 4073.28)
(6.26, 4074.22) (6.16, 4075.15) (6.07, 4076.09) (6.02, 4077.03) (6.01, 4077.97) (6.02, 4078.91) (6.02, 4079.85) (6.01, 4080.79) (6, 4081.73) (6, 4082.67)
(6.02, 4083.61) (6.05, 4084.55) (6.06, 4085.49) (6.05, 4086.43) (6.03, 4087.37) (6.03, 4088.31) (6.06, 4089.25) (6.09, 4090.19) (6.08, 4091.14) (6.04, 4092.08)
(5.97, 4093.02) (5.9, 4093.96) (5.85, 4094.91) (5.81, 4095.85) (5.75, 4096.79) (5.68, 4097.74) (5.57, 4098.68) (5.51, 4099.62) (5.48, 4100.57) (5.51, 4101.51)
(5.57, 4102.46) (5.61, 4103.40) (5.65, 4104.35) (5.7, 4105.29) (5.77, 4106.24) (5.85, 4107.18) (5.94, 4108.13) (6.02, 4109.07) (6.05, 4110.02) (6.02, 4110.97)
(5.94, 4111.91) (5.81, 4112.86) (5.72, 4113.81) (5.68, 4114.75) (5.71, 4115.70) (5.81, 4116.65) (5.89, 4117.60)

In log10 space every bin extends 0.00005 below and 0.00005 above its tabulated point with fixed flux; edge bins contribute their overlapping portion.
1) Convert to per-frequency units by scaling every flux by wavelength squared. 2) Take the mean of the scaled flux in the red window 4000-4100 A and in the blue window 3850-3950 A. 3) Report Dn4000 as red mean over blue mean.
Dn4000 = 1.9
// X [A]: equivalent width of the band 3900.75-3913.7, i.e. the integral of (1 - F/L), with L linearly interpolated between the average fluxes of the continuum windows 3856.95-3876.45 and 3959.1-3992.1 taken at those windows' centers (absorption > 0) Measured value -3.7 A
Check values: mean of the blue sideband 2.92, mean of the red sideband 3.89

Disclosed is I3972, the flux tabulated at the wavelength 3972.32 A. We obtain 2.76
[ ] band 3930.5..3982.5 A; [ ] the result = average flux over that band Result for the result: 3.27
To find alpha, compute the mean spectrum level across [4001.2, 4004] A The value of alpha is 5.85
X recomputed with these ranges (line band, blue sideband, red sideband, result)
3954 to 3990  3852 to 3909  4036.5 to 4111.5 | 5.6 A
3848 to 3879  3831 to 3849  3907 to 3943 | -4.6 A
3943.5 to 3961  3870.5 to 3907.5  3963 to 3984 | -3.5 A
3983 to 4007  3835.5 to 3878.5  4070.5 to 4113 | -4.9 A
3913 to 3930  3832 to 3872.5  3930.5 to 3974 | -4.2 A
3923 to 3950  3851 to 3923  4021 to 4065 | 8.7 A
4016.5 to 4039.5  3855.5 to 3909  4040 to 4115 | -4.5 A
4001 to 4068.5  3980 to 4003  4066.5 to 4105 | -4.0 A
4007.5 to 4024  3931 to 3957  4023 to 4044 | -2.5 A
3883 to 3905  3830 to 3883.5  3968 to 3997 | -3.1 A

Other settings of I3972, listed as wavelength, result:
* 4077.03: 6.02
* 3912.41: 4.62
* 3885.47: 3.11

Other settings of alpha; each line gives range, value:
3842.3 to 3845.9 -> 2.64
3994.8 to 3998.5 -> 5.39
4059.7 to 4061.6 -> 5.55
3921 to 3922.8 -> 3.75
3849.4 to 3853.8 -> 3.02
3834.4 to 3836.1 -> 1.87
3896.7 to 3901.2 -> 4.15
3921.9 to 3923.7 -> 3.64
